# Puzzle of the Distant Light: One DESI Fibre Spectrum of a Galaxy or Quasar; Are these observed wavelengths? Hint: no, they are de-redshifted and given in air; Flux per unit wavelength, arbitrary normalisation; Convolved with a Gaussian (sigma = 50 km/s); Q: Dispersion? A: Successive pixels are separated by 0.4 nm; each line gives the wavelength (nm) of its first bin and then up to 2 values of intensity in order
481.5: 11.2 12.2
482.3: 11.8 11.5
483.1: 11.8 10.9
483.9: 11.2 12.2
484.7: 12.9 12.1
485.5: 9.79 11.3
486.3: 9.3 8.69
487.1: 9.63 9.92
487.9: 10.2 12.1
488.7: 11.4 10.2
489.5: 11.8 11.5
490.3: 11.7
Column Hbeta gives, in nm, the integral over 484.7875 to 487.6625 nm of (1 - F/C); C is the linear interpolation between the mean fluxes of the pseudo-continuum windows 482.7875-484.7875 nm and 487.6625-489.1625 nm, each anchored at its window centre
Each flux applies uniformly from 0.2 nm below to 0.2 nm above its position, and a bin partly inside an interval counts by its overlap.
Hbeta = 0.290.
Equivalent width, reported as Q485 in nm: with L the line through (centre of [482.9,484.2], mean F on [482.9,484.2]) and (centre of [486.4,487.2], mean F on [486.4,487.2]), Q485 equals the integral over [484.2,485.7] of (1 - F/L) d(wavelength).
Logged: -0.19 nm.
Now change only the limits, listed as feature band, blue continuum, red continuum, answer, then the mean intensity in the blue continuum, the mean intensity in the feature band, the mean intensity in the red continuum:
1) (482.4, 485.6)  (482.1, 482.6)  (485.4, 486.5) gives -0.18 nm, 11.7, 11.6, 10.2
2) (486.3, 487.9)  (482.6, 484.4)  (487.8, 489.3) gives 0.24 nm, 11.5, 9.5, 11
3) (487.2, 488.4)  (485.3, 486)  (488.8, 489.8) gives 0.03 nm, 10.4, 10.5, 11.1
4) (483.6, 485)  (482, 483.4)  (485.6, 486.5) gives -0.13 nm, 11.7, 12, 10.2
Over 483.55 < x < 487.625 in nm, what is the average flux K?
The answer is 10.7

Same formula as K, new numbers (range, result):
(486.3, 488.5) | 10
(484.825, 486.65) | 10.6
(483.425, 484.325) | 11.4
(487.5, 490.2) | 11.1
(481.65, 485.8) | 11.6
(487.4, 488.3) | 10.5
